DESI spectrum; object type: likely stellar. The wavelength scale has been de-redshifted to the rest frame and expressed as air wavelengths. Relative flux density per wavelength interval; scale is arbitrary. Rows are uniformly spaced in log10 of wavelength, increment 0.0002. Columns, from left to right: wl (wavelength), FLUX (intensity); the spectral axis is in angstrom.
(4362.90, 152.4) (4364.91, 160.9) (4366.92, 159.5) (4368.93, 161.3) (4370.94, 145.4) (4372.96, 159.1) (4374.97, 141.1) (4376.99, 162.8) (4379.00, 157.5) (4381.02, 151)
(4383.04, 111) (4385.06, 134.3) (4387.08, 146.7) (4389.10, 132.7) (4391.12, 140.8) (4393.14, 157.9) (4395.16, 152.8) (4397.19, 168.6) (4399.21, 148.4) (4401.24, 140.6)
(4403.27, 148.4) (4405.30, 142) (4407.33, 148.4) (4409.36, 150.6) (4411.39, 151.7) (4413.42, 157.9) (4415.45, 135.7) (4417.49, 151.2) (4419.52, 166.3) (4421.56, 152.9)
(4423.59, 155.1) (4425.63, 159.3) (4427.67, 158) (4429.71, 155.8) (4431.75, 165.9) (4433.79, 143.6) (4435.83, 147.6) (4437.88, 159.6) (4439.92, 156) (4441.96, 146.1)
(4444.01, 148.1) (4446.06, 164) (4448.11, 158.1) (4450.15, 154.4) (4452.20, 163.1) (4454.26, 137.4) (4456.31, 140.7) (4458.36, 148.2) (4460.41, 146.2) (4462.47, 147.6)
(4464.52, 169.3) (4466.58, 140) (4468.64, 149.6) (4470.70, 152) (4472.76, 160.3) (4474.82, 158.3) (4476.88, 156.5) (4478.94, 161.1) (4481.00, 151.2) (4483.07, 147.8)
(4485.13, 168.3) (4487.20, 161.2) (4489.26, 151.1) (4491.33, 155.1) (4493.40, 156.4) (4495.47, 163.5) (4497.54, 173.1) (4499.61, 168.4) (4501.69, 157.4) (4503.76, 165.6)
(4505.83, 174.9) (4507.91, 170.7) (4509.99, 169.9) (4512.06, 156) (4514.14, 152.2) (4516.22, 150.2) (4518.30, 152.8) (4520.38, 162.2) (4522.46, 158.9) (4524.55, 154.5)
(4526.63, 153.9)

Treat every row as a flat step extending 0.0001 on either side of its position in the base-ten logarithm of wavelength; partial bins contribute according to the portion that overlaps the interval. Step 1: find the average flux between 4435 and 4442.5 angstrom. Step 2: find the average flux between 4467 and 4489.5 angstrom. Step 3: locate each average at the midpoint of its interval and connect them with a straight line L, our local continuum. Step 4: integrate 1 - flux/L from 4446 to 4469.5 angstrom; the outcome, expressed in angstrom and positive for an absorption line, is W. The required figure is 0.5 angstrom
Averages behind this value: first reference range 153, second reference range 156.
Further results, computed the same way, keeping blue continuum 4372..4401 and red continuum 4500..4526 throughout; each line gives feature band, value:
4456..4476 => 0.51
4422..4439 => -0.41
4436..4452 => -0.20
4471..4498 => -0.12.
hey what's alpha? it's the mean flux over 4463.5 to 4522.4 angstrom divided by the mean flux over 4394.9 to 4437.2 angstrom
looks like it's 1.04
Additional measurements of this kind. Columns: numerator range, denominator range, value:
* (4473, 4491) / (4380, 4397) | 1.10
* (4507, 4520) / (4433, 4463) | 1.05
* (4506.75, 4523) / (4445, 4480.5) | 1.04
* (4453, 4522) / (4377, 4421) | 1.06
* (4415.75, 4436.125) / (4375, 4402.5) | 1.06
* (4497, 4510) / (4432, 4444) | 1.11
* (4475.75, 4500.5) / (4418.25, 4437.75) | 1.02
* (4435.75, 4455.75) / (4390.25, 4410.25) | 1.02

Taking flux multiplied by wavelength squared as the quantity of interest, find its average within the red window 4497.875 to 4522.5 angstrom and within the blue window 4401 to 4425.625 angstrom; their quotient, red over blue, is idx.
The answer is 1.1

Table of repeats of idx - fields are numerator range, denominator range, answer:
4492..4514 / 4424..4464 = 1.11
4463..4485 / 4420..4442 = 1.02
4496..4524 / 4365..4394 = 1.17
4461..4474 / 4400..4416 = 1.07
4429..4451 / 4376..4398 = 1.08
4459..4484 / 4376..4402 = 1.08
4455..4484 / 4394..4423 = 1.03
